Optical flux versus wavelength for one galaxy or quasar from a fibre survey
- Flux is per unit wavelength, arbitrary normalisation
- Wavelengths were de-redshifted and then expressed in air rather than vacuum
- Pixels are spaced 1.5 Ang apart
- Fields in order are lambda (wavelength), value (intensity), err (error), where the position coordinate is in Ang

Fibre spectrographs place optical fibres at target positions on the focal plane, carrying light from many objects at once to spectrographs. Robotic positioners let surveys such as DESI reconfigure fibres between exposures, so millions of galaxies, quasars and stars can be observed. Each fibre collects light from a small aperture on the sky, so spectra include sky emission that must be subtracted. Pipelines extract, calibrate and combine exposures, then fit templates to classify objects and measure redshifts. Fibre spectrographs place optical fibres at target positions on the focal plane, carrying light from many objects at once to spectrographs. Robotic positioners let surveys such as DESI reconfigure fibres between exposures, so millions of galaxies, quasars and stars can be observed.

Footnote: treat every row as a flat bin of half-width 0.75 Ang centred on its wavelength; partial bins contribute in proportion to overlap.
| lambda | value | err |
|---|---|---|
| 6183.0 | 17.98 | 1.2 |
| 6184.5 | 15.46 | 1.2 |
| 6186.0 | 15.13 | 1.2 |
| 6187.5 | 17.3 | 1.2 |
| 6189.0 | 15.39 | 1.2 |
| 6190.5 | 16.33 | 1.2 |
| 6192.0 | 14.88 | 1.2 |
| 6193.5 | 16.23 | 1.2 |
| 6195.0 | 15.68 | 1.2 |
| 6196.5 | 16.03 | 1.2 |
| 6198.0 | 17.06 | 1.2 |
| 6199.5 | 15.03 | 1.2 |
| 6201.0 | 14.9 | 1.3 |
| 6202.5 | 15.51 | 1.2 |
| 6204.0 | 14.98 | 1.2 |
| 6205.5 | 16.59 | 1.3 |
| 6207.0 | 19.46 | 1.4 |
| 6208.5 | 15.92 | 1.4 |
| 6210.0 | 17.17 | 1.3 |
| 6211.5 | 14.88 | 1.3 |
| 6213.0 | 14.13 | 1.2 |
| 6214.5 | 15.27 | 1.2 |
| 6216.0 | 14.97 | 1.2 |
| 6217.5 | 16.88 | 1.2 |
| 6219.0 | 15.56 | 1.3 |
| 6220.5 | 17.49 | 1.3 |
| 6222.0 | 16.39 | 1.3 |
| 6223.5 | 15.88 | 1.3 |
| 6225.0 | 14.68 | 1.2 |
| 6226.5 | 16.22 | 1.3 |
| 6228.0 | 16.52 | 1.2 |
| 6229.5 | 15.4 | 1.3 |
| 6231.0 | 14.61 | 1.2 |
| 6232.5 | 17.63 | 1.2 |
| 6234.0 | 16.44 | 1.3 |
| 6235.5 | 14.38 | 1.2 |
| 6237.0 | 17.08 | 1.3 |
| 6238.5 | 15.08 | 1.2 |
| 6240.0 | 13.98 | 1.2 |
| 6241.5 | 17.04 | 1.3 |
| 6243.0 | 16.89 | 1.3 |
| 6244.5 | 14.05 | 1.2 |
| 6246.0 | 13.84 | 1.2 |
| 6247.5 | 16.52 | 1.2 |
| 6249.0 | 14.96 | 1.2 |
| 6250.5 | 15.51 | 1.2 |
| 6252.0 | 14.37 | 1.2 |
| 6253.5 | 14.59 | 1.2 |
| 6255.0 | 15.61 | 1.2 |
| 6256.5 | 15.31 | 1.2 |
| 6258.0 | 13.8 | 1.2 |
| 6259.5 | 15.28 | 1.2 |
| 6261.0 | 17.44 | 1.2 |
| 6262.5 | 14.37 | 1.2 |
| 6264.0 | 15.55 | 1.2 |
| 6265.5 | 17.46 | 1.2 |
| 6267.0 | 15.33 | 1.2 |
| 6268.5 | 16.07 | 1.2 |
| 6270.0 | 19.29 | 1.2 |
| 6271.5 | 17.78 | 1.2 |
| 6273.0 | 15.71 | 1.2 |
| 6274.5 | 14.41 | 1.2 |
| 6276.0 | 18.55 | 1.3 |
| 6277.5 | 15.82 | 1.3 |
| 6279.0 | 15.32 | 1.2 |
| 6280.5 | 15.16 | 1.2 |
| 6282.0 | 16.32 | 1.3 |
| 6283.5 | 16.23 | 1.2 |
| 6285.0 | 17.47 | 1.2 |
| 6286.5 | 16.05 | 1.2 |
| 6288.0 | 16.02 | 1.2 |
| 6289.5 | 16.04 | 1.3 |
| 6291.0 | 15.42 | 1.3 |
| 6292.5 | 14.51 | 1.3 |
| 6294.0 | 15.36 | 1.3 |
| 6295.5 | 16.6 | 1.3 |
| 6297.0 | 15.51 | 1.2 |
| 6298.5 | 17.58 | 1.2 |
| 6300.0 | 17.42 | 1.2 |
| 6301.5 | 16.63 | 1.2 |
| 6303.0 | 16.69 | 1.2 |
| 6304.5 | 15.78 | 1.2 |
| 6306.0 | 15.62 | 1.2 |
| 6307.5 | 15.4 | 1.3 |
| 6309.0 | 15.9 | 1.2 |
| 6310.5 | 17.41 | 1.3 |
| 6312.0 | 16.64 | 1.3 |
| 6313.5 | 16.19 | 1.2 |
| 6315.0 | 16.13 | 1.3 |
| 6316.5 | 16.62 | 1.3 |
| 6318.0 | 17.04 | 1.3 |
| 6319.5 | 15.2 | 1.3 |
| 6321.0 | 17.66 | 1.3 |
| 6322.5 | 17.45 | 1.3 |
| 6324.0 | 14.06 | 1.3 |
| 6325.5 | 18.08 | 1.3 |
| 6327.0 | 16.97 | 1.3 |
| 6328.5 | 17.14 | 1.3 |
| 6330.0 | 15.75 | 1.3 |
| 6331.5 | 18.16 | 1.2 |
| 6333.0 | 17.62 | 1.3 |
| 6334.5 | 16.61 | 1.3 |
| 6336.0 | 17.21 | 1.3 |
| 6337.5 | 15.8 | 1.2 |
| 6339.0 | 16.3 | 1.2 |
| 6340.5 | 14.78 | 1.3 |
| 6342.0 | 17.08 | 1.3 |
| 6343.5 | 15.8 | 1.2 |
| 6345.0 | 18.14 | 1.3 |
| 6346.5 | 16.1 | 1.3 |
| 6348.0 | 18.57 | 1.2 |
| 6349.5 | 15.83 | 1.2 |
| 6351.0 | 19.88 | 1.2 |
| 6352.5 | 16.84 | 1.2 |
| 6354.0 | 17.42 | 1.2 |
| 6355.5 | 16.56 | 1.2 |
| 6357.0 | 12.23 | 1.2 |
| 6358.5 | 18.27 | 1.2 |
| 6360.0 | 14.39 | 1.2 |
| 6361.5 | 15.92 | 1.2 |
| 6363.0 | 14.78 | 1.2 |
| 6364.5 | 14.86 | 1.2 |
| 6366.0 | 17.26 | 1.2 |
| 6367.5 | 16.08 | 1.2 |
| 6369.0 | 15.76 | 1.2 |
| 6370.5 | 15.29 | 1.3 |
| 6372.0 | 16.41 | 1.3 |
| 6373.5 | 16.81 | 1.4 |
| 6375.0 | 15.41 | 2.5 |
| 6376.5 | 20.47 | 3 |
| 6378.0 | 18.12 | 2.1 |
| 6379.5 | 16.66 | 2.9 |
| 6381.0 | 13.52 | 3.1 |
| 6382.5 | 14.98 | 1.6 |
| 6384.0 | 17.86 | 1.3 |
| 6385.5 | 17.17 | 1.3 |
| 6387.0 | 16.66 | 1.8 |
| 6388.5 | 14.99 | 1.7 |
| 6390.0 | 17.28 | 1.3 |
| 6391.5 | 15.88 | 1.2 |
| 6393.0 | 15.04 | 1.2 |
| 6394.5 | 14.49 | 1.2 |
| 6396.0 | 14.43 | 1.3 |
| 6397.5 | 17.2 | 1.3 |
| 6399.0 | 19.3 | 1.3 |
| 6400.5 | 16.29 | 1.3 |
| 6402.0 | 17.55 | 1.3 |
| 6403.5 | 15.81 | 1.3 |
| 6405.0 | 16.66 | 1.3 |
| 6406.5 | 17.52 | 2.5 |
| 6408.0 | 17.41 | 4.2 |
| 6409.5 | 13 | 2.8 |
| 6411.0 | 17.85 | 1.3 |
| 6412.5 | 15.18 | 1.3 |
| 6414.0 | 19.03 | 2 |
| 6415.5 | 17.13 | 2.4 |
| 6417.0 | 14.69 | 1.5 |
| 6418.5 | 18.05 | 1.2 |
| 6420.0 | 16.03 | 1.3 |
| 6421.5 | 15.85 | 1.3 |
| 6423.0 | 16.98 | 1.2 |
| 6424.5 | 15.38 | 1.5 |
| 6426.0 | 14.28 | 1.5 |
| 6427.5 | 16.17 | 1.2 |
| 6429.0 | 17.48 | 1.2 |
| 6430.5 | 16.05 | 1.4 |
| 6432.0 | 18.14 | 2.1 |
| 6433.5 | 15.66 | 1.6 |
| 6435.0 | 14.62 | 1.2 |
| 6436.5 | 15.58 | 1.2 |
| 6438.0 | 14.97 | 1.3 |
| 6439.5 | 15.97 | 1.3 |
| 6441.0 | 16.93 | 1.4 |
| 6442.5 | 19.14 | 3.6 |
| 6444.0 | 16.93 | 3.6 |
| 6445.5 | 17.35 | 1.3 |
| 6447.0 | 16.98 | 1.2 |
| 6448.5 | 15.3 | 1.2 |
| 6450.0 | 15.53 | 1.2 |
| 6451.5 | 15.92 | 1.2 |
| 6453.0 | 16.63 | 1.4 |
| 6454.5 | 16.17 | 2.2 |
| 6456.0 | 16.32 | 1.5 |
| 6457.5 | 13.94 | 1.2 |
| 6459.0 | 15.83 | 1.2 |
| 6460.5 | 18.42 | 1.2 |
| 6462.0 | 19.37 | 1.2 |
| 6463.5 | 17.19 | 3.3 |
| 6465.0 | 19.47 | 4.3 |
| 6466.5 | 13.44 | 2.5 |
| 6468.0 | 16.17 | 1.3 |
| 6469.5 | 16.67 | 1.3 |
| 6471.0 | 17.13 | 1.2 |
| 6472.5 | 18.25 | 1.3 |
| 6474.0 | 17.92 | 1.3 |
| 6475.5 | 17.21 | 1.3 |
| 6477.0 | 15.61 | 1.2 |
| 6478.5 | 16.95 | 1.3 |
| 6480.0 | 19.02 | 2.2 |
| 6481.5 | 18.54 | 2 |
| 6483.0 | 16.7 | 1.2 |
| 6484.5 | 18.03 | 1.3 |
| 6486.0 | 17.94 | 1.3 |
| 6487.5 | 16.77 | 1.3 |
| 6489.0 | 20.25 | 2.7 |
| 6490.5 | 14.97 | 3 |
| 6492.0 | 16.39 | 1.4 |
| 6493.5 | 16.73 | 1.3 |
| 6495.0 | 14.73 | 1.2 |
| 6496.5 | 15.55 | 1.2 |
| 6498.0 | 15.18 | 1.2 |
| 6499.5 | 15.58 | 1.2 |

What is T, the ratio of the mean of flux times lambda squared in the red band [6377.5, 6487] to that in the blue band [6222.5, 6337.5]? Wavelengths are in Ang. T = 1.08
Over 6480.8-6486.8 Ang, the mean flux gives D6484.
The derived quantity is 17.8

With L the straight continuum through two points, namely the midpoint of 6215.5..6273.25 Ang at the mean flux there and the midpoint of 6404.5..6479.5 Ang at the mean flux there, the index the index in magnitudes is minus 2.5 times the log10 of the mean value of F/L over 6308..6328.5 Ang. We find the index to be -0.03 mag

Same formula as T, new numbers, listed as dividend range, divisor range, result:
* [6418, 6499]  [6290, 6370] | 1.06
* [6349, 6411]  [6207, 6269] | 1.09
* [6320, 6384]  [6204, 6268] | 1.09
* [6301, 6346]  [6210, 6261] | 1.09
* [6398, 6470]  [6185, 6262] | 1.12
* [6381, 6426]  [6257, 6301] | 1.05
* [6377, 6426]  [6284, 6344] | 1.03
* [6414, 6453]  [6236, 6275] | 1.10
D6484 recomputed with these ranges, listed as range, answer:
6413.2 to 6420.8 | 17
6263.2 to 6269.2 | 16.1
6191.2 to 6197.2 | 15.7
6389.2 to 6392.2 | 16.6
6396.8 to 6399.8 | 18.2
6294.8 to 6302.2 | 16.7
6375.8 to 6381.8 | 17.1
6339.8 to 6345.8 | 16.5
